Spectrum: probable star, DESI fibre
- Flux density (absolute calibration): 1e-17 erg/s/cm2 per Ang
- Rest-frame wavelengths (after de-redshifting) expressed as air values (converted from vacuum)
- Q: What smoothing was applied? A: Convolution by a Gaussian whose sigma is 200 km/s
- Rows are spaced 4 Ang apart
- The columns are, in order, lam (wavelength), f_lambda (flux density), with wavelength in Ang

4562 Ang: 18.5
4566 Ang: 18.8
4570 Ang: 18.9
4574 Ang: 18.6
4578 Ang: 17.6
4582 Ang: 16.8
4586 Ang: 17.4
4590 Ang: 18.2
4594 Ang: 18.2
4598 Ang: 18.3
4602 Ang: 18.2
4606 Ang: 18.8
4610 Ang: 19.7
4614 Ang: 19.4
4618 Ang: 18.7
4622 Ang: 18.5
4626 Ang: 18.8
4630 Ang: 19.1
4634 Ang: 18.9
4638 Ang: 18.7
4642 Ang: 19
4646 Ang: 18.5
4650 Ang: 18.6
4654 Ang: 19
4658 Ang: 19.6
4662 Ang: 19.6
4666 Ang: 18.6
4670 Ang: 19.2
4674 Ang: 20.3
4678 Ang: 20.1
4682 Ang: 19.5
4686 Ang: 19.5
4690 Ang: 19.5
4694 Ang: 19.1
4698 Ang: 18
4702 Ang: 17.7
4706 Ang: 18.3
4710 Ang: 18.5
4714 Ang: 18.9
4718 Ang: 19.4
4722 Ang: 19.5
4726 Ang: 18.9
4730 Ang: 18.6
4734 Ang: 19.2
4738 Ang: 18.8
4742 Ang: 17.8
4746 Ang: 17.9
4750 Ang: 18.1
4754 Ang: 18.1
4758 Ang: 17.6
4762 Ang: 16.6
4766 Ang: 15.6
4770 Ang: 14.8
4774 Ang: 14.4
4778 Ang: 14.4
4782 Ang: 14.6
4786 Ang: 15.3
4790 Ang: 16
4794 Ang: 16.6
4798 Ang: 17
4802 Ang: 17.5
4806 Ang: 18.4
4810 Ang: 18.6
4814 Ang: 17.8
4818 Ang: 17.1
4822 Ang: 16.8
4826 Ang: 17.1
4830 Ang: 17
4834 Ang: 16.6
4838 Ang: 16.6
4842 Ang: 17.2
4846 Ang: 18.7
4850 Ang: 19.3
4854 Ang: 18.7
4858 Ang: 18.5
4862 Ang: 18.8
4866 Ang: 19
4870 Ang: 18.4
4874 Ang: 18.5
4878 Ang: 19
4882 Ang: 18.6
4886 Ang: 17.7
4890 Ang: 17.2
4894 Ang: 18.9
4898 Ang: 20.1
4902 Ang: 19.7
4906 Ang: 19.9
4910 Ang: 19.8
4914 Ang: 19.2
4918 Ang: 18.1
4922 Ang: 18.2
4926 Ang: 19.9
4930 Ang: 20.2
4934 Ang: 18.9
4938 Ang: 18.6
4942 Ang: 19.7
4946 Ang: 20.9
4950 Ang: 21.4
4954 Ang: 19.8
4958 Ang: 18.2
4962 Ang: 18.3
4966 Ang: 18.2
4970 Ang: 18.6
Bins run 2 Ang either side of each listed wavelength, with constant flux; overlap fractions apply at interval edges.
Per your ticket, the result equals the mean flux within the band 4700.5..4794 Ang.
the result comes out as 17.3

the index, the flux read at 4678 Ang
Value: 20.1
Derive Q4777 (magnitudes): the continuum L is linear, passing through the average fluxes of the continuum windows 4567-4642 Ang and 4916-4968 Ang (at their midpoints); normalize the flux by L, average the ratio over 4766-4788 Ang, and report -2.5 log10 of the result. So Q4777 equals 0.27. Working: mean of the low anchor 18.5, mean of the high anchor 19.3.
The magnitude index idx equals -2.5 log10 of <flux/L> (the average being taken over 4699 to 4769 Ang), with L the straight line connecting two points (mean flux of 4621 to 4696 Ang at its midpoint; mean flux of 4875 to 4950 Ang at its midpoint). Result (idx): 0.06 mag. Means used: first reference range 19.2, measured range 18.2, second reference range 19.2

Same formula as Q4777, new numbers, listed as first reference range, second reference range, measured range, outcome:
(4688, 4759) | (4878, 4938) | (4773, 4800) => 0.20 mag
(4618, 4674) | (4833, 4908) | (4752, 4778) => 0.17 mag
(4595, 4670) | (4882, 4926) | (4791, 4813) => 0.08 mag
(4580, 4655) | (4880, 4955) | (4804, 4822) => 0.07 mag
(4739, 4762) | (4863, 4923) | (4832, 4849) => 0.06 mag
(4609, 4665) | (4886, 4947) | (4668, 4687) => -0.04 mag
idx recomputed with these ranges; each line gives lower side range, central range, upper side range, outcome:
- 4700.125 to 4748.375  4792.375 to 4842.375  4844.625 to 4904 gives 0.09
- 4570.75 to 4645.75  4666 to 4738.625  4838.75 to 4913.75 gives -0.03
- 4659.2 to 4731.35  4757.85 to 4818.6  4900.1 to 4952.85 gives 0.18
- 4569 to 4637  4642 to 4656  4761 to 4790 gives -0.07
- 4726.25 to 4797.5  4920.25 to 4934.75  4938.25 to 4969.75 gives -0.02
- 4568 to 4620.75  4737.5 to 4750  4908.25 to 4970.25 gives 0.04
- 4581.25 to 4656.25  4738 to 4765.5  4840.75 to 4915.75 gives 0.06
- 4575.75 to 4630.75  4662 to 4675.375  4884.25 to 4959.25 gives -0.04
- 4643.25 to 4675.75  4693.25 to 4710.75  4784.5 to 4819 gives 0.02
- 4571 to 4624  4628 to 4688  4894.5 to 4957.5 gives -0.04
